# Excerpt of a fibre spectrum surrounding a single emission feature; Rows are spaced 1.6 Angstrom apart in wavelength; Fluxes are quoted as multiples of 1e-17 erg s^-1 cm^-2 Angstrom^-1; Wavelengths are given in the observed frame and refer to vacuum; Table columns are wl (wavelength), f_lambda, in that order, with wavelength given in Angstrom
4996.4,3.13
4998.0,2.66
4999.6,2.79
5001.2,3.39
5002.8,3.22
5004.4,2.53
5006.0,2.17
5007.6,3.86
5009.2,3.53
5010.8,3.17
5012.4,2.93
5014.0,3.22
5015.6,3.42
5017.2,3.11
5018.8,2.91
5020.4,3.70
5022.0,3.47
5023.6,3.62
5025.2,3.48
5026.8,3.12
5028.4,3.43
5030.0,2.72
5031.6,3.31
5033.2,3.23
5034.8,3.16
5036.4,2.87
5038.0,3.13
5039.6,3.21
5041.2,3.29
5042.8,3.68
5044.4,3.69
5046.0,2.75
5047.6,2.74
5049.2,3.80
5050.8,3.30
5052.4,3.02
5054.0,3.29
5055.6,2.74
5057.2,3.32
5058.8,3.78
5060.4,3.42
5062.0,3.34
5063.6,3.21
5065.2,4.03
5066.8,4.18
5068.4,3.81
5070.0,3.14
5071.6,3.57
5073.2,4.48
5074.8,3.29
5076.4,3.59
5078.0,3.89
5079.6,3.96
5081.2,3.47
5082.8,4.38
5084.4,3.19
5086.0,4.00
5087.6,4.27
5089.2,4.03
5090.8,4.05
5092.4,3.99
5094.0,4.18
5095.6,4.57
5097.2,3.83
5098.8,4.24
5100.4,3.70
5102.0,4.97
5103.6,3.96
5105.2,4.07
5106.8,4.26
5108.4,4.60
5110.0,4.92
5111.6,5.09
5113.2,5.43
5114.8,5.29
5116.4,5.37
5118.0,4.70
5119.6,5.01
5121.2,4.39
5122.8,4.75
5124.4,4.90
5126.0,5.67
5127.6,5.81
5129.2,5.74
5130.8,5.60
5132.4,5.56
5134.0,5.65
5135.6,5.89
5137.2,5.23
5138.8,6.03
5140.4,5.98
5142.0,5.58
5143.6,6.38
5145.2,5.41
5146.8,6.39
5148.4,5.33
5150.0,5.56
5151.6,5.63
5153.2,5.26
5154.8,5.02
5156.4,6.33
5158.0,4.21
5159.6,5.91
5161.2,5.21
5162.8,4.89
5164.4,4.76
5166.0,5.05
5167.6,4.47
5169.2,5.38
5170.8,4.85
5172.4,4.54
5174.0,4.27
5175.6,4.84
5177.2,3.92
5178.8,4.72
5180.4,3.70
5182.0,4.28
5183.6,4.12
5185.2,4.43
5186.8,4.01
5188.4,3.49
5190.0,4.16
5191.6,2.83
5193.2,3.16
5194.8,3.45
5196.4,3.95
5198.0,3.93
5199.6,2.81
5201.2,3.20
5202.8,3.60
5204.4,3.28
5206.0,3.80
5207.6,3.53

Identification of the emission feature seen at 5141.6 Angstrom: Mg II 2798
